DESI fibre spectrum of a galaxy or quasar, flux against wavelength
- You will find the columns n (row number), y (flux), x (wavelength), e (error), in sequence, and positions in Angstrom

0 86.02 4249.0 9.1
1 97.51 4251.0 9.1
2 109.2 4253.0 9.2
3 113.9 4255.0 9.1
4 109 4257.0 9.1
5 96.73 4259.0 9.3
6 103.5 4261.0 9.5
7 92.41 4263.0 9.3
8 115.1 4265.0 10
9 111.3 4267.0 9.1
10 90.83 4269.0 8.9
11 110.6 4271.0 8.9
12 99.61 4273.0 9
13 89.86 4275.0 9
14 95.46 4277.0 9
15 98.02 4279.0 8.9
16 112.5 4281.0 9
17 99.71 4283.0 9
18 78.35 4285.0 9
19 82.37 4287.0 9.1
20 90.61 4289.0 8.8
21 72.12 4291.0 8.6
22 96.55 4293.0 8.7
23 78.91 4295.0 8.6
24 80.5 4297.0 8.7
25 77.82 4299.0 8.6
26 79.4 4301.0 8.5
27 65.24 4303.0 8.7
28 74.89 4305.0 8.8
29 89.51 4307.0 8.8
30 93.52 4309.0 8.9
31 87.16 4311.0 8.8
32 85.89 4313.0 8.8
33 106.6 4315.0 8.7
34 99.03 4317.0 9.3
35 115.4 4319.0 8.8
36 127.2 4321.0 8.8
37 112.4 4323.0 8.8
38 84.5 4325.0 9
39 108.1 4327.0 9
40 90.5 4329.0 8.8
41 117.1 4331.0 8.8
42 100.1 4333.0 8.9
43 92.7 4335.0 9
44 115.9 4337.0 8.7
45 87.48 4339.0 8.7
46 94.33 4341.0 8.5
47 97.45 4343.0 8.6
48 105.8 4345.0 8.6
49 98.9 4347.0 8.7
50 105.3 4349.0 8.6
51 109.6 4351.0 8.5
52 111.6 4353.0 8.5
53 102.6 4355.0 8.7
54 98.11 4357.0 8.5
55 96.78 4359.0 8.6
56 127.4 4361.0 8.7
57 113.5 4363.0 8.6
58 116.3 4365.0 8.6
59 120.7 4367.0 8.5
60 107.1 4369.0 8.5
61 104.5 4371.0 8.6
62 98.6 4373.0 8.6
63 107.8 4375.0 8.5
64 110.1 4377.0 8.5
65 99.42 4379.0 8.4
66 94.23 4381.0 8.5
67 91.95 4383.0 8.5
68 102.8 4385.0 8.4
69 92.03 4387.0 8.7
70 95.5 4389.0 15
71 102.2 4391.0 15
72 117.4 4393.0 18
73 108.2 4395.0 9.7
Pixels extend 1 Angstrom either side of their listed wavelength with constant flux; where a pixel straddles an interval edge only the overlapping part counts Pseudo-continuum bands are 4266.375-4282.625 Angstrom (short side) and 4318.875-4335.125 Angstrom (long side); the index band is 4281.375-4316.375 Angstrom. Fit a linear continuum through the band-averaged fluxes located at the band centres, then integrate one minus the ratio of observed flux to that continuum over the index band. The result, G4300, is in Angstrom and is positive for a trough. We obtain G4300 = 6.0 Angstrom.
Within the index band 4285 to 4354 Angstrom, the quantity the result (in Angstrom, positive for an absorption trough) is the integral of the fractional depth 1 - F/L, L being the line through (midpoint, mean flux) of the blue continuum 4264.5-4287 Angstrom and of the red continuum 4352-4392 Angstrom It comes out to 4.6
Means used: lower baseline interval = 99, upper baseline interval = 105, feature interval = 94.9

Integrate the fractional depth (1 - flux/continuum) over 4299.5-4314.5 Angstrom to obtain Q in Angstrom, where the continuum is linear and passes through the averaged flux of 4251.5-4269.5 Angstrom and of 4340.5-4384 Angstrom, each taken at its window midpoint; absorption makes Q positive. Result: 3.16 Angstrom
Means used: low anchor 105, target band 82.9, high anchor 105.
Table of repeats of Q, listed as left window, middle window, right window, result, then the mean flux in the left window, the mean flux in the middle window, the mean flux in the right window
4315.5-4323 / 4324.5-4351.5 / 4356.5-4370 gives 2.9 Angstrom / 113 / 101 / 112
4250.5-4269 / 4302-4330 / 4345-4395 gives 2.5 Angstrom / 105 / 95.7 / 105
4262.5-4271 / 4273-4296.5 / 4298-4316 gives 1.2 Angstrom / 104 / 90.6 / 84.4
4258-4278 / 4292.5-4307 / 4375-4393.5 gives 3.1 Angstrom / 101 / 79.2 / 101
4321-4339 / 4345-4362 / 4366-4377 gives -0.1 Angstrom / 103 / 106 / 108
